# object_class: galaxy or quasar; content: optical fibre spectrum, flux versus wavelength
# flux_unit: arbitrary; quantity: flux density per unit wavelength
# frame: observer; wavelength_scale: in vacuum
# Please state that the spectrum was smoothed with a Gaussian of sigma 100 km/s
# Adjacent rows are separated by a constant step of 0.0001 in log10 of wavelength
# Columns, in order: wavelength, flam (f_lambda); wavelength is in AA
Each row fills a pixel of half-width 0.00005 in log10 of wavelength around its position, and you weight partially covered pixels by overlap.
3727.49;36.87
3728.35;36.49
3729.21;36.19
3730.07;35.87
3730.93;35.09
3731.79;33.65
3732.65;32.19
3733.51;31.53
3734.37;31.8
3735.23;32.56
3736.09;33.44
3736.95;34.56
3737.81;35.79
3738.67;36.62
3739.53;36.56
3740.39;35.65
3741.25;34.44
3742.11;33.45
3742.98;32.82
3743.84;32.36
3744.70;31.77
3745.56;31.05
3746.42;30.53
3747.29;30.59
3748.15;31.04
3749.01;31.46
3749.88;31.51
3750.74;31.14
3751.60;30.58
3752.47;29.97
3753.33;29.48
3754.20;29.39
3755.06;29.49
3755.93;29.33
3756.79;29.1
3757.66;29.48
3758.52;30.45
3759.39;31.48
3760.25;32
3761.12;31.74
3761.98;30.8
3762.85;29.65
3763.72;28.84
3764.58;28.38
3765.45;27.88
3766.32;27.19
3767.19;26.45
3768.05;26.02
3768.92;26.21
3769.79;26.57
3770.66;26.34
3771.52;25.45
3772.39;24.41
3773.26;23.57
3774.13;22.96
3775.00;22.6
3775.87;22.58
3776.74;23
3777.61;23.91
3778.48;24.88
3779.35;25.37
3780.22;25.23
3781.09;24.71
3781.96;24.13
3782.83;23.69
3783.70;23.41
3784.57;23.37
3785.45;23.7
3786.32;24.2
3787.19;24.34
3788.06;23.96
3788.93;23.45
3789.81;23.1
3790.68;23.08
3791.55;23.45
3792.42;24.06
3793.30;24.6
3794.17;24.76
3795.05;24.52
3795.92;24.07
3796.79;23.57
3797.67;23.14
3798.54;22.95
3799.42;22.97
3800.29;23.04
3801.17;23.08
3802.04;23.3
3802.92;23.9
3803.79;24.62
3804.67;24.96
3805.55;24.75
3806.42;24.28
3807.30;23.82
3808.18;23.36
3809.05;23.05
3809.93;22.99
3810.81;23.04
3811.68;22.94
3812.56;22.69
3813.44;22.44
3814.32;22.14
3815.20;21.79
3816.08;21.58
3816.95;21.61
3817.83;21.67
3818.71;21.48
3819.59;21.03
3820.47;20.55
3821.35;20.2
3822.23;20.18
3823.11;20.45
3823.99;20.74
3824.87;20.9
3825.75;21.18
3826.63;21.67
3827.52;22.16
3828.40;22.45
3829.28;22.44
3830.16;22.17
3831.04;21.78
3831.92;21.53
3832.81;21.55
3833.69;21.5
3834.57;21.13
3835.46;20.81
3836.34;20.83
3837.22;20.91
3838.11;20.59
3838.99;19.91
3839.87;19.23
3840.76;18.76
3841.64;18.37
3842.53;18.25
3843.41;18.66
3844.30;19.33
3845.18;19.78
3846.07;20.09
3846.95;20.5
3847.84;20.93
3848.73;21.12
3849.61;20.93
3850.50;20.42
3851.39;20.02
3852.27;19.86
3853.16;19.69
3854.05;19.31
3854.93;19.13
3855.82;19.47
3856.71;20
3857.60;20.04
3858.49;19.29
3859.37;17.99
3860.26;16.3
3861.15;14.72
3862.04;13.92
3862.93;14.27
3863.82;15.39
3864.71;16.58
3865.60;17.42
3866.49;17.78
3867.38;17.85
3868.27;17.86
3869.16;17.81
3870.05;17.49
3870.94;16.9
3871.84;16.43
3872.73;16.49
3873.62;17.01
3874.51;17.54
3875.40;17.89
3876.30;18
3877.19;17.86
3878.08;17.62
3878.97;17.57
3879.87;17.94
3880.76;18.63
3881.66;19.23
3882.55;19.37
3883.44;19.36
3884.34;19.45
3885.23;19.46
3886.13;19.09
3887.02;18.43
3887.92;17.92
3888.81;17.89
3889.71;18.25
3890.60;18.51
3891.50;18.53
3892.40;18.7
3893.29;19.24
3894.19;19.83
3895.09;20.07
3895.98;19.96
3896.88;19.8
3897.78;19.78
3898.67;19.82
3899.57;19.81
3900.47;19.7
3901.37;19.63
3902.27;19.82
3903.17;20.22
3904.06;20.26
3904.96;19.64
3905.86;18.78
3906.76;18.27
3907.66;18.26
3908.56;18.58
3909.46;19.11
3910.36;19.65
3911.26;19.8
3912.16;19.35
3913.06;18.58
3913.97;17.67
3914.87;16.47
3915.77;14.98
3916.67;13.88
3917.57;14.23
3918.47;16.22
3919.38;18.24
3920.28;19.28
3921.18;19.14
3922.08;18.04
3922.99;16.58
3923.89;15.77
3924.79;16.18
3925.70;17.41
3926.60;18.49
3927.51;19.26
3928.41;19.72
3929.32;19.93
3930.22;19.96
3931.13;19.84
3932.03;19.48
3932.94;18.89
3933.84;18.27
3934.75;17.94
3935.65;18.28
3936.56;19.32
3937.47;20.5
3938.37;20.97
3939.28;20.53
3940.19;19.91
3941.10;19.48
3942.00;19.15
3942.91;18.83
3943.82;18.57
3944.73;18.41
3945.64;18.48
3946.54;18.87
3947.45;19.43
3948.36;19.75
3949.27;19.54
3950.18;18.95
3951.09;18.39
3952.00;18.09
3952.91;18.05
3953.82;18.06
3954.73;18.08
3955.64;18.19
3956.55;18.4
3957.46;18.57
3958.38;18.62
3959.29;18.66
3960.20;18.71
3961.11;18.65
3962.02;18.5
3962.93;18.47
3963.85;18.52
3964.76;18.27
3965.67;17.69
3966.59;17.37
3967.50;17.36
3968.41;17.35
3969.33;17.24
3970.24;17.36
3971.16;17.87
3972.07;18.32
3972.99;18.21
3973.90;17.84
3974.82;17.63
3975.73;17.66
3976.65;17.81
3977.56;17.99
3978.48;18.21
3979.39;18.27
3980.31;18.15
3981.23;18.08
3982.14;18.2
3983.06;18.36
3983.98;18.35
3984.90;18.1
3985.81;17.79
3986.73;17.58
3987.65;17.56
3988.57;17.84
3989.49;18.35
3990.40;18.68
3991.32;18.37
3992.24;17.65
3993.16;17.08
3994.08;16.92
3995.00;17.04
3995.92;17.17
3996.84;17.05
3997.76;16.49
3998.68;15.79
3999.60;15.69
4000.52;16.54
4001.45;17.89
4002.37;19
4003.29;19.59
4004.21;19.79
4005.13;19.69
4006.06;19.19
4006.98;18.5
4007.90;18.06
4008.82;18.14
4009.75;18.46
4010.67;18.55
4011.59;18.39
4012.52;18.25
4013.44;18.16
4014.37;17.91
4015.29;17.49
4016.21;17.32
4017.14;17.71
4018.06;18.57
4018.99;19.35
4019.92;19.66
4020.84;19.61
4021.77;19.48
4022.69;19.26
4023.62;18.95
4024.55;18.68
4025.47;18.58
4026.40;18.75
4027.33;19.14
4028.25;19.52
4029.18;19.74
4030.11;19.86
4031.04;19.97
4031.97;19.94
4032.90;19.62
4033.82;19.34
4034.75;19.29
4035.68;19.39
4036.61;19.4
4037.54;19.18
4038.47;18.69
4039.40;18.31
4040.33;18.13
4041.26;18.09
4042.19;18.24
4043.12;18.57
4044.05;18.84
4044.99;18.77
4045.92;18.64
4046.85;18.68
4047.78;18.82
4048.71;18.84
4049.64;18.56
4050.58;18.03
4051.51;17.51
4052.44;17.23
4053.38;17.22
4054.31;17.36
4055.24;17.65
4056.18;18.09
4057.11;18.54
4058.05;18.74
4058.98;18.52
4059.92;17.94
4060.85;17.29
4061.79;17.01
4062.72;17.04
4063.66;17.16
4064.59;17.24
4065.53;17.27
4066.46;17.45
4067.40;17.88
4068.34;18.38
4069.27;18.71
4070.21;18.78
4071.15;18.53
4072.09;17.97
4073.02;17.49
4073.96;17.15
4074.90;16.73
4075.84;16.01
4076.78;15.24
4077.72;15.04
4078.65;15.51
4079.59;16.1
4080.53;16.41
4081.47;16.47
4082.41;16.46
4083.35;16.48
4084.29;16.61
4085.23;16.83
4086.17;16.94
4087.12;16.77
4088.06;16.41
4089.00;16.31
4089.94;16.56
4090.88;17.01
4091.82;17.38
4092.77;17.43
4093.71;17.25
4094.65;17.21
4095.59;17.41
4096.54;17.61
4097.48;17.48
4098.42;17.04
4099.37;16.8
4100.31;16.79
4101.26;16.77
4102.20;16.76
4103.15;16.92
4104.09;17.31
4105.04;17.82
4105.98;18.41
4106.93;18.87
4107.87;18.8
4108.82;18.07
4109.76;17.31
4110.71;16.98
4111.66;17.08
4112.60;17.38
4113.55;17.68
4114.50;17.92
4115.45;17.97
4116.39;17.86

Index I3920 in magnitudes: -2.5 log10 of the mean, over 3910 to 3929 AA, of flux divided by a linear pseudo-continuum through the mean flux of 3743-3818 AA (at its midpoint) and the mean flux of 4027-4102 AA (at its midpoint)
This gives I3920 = 0.24 mag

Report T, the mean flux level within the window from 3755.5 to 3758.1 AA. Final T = 29.4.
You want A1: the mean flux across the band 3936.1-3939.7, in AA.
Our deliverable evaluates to 20.3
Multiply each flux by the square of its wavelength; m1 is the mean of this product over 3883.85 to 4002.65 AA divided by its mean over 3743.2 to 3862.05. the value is 0.8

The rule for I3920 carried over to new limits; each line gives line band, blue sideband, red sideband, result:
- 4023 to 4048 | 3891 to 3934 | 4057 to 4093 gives -0.09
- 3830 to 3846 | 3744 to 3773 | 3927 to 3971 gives 0.22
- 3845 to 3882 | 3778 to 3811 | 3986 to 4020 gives 0.20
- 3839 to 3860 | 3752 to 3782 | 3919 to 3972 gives 0.18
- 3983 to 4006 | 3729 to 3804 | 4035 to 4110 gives 0.14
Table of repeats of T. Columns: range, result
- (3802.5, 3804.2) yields 24.3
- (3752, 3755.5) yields 29.5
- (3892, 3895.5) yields 19.5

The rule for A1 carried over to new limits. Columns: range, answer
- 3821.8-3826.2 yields 20.7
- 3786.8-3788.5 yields 24.2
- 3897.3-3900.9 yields 19.8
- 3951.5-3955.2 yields 18.1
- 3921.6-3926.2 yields 16.8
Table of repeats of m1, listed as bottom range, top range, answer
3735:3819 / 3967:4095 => 0.77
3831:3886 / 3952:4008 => 1.02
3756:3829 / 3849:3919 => 0.79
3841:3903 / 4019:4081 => 1.07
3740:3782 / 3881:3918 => 0.71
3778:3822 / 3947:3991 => 0.85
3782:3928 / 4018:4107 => 0.99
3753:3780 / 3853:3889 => 0.69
